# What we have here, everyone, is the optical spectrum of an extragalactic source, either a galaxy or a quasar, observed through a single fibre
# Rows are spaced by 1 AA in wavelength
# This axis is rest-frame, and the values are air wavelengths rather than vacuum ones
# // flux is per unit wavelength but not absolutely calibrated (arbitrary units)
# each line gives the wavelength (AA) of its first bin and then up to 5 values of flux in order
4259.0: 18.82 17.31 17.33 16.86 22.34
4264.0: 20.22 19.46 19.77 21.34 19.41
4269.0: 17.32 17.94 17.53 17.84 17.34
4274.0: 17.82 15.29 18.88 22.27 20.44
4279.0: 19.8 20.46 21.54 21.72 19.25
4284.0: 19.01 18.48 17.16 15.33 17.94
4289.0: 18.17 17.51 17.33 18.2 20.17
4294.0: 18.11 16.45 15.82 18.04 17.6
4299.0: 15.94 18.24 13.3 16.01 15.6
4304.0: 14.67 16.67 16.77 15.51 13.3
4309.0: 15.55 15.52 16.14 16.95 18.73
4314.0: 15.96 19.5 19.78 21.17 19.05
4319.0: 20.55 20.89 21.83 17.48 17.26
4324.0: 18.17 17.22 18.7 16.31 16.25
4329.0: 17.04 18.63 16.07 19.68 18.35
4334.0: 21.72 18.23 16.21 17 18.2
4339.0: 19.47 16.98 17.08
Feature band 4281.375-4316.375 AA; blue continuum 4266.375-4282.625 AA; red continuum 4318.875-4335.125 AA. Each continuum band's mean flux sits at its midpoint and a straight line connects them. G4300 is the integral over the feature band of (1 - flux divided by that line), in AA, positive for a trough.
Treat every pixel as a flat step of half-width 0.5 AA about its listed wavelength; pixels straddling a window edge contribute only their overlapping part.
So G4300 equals 3.14 AA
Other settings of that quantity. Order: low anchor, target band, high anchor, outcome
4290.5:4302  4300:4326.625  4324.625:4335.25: 0.3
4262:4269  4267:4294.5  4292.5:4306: -0.3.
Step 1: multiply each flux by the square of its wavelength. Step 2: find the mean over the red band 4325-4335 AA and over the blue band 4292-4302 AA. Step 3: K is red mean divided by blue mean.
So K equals 1.07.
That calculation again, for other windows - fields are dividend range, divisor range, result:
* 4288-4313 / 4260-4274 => 0.90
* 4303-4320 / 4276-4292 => 0.92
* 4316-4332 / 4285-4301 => 1.08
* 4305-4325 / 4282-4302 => 1.03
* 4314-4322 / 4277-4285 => 1.00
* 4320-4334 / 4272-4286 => 0.96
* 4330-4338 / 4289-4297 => 1.05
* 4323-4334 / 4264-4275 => 0.99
